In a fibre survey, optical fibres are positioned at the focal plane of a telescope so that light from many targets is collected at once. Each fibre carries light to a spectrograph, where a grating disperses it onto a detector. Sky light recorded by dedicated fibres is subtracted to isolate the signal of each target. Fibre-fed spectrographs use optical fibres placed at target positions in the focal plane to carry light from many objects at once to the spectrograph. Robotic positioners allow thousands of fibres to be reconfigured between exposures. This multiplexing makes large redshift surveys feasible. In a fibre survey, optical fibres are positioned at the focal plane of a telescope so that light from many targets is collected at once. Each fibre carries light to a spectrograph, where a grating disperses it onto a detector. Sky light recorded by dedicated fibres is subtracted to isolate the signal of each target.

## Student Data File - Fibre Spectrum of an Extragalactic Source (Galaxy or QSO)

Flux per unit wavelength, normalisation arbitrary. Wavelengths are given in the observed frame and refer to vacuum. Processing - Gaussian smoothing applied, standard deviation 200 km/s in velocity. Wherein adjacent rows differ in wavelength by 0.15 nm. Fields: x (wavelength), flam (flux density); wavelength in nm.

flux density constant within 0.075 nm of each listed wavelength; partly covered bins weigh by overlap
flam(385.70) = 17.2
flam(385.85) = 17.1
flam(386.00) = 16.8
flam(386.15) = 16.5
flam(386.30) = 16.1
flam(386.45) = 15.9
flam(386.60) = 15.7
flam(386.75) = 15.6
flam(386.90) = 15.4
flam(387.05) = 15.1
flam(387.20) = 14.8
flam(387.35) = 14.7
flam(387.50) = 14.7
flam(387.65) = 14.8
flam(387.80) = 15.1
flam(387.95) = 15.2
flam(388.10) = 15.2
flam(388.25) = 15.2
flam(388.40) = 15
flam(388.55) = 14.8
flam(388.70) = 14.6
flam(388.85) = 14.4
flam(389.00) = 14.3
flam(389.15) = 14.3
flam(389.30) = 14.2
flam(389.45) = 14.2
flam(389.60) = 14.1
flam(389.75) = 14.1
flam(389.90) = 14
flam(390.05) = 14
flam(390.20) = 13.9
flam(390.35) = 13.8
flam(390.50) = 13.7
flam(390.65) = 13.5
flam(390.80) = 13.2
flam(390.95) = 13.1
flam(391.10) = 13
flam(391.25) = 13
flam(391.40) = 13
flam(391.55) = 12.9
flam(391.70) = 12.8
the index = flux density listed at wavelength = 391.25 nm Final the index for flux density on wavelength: 13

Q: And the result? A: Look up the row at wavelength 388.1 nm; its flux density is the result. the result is 15.2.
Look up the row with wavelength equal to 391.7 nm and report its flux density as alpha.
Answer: 12.8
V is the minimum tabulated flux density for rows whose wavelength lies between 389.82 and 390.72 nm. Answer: 13.5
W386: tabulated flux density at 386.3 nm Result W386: 16.1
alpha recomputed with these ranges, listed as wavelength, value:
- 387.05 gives 15.1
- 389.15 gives 14.3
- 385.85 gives 17.1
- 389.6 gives 14.1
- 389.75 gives 14.1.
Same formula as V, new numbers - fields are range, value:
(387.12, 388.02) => 14.7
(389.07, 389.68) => 14.1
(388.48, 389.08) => 14.3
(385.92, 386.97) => 15.4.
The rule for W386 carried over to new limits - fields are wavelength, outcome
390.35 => 13.8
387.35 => 14.7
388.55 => 14.8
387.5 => 14.7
